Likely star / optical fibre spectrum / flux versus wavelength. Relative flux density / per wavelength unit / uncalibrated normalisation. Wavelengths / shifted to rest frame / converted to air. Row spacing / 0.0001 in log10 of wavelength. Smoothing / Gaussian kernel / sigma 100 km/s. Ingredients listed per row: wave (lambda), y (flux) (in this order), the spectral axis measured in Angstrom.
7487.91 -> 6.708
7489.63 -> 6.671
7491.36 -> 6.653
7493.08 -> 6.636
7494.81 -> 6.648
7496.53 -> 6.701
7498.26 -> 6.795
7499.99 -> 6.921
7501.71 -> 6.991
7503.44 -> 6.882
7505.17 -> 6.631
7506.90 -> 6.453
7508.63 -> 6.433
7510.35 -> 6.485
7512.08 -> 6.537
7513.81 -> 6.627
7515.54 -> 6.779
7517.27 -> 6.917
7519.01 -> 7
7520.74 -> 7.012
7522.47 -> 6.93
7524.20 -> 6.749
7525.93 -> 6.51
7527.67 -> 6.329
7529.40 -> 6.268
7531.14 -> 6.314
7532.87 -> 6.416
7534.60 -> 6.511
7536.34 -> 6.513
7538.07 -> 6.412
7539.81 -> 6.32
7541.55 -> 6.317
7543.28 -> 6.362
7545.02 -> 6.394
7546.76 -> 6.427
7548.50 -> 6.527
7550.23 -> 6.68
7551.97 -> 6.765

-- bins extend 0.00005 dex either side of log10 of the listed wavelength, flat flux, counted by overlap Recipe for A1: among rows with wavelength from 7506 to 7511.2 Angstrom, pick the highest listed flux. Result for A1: 6.485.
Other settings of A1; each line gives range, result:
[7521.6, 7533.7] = 6.93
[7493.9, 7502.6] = 6.991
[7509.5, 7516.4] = 6.779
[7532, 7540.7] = 6.513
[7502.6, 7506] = 6.882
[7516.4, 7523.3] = 7.012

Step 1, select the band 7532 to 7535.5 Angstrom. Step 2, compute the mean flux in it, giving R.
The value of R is 6.47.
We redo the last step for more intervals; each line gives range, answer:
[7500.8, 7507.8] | 6.74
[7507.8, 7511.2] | 6.48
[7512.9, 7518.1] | 6.77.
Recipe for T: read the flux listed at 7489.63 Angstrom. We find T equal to 6.671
